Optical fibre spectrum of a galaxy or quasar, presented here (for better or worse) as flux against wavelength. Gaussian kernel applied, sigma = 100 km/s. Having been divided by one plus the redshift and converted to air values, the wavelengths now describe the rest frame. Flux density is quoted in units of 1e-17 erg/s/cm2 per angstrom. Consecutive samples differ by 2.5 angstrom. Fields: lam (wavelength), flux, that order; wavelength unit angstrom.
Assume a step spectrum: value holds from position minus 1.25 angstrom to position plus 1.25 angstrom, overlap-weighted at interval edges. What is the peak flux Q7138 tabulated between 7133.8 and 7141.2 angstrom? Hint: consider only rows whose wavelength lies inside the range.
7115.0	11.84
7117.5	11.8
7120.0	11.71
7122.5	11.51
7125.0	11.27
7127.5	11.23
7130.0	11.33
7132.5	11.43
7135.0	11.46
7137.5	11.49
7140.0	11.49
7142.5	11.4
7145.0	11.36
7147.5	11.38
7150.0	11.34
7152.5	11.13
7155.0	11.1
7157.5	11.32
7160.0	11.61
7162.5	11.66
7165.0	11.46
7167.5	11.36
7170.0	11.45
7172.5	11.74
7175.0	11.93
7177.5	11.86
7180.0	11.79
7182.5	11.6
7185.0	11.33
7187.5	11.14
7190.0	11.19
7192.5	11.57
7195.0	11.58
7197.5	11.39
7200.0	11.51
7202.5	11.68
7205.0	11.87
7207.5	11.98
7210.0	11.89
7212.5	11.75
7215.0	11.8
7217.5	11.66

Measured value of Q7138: 11.49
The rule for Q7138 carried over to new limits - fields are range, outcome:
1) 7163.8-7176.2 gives 11.93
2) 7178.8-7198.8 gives 11.79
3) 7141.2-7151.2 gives 11.4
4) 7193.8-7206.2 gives 11.87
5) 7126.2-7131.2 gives 11.33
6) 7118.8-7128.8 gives 11.71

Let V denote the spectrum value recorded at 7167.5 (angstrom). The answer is 11.36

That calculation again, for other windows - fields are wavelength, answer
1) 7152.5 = 11.13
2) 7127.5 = 11.23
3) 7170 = 11.45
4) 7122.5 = 11.51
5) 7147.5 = 11.38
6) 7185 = 11.33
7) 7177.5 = 11.86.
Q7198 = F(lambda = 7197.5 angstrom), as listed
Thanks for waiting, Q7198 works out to 11.39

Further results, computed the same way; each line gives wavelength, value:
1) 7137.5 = 11.49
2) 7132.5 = 11.43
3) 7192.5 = 11.57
